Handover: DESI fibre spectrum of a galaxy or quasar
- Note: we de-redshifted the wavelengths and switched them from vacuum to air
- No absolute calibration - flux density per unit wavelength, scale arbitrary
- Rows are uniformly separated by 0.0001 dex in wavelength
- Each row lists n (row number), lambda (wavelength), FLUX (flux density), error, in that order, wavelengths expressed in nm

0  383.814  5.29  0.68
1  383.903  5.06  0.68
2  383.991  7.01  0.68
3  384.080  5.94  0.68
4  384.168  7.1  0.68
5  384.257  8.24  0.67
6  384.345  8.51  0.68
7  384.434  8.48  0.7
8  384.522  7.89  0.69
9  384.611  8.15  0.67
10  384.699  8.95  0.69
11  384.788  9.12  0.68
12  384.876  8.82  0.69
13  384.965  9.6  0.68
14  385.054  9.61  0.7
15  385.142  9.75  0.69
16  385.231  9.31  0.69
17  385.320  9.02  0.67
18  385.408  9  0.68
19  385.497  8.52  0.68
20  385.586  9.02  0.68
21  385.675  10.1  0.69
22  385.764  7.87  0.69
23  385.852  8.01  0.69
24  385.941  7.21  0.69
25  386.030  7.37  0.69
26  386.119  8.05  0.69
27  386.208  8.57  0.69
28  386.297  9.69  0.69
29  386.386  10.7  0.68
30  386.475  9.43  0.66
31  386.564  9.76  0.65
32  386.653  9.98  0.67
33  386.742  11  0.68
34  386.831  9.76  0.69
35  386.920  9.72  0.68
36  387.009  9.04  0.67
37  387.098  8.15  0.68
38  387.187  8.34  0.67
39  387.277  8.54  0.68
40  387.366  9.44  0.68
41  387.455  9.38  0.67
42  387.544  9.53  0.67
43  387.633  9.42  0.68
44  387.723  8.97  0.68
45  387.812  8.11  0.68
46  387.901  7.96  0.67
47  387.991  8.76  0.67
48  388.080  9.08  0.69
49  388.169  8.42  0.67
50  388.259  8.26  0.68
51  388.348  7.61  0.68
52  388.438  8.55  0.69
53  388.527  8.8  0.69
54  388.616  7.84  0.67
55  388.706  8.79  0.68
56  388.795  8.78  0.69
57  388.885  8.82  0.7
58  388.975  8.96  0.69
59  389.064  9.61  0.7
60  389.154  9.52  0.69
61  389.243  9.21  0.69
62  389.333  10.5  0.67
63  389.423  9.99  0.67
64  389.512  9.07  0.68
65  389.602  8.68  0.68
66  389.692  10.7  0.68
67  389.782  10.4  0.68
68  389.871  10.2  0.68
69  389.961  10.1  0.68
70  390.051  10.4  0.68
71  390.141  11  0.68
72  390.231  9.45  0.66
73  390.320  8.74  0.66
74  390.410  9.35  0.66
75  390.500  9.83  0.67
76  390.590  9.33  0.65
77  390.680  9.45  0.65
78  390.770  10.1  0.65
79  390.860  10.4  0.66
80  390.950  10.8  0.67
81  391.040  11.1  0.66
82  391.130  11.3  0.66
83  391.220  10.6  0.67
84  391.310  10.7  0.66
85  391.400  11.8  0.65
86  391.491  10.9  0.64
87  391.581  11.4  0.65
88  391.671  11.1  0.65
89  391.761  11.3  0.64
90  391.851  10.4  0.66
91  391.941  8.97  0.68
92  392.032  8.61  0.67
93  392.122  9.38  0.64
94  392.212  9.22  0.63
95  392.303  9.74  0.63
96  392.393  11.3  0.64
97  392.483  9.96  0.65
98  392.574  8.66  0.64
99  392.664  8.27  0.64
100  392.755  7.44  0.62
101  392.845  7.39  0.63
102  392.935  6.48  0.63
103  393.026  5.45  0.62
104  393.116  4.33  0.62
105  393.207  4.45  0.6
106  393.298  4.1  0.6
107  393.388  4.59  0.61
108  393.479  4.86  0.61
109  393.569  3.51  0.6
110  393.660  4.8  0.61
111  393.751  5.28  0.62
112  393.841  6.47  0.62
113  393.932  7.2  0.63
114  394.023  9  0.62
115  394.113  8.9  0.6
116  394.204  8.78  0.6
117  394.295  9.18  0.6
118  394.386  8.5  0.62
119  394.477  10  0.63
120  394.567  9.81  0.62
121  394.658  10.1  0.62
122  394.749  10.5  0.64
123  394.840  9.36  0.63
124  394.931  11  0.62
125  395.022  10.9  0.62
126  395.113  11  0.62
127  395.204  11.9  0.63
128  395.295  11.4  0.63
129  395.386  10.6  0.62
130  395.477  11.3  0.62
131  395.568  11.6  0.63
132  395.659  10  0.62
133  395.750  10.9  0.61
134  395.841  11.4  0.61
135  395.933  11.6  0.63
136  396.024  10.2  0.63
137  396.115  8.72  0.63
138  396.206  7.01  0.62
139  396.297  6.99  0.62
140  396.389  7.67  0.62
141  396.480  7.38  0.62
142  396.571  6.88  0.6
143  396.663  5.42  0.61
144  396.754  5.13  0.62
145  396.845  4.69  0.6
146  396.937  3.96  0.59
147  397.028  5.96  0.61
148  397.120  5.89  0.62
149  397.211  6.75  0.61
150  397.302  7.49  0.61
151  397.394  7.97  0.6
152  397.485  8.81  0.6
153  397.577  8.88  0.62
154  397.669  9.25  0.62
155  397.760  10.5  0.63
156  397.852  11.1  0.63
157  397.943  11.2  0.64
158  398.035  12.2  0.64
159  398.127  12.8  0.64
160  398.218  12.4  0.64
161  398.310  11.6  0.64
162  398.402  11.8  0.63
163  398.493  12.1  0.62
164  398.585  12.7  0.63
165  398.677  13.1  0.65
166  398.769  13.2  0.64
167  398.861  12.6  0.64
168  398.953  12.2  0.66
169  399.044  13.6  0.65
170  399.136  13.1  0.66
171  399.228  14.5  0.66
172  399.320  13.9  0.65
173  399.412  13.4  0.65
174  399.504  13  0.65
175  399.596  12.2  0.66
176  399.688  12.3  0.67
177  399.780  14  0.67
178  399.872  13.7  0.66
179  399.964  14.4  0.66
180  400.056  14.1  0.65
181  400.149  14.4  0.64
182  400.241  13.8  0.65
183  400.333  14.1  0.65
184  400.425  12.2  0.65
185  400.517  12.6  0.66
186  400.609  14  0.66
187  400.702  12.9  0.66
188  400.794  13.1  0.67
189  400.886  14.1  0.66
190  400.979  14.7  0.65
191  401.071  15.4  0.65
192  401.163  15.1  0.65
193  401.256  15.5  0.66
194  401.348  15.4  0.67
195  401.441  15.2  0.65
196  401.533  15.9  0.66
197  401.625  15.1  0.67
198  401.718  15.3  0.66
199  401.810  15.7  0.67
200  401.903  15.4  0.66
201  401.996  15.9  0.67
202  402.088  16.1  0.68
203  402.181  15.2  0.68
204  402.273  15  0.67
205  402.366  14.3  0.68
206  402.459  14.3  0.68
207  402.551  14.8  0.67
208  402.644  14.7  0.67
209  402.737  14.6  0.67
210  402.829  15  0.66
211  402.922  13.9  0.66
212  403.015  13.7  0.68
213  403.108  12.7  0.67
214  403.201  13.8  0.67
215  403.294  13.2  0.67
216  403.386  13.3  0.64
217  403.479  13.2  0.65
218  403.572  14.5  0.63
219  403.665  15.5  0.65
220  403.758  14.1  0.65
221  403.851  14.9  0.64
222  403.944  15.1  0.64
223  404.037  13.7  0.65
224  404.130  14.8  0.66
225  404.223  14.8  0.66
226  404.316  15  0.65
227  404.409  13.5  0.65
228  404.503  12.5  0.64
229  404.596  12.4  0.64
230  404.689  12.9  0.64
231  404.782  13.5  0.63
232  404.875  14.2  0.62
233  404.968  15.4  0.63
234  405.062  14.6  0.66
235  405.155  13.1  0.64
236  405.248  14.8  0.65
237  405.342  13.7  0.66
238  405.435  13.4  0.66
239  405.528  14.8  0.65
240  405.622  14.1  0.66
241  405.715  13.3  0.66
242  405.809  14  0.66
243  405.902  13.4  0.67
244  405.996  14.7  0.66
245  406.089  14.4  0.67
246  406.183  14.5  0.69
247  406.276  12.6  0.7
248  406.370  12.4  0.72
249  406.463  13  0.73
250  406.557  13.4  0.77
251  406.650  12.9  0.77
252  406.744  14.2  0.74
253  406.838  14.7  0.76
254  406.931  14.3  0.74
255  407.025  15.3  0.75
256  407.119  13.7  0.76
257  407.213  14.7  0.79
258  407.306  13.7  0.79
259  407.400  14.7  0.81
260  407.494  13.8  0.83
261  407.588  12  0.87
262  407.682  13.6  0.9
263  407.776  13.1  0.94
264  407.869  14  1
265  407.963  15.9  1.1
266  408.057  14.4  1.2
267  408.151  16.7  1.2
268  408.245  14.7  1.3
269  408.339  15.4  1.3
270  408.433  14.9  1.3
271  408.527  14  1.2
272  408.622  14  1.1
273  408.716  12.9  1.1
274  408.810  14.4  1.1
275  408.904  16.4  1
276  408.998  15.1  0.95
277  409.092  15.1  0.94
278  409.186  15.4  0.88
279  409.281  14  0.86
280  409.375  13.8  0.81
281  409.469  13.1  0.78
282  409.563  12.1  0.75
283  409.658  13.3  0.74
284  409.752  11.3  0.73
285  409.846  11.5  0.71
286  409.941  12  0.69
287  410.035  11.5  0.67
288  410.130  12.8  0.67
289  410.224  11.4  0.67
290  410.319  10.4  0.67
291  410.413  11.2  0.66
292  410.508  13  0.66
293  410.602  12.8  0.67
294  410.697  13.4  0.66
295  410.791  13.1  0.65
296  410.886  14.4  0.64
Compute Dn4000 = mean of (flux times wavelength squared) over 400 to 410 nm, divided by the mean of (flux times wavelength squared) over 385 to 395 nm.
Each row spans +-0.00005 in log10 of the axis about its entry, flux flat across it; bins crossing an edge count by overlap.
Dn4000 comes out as 1.70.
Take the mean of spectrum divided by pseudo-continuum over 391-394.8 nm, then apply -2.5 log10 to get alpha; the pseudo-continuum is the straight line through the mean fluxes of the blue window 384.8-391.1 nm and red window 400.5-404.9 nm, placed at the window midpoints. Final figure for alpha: 0.28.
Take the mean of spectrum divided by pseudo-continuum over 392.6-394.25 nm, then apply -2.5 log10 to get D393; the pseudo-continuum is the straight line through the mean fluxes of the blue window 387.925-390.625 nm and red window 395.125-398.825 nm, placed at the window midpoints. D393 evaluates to 0.45 mag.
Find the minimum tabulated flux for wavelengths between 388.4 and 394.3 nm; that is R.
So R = 3.51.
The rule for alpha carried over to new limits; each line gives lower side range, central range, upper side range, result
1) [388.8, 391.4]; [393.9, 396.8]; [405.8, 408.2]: 0.191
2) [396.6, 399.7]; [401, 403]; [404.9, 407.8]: -0.246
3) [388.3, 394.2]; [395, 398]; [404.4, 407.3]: 0.201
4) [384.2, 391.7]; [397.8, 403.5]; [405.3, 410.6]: -0.141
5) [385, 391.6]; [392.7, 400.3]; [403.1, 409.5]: 0.204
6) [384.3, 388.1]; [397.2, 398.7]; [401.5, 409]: 0.149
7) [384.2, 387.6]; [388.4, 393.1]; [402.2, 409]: 0.074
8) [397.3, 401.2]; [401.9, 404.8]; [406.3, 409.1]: -0.067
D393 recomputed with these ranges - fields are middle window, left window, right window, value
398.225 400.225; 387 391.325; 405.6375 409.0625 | -0.10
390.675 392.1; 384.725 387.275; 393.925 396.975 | -0.16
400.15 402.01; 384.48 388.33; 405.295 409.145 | -0.15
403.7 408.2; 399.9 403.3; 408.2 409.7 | 0.03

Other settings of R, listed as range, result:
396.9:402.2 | 3.96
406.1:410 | 11.3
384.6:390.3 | 7.21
